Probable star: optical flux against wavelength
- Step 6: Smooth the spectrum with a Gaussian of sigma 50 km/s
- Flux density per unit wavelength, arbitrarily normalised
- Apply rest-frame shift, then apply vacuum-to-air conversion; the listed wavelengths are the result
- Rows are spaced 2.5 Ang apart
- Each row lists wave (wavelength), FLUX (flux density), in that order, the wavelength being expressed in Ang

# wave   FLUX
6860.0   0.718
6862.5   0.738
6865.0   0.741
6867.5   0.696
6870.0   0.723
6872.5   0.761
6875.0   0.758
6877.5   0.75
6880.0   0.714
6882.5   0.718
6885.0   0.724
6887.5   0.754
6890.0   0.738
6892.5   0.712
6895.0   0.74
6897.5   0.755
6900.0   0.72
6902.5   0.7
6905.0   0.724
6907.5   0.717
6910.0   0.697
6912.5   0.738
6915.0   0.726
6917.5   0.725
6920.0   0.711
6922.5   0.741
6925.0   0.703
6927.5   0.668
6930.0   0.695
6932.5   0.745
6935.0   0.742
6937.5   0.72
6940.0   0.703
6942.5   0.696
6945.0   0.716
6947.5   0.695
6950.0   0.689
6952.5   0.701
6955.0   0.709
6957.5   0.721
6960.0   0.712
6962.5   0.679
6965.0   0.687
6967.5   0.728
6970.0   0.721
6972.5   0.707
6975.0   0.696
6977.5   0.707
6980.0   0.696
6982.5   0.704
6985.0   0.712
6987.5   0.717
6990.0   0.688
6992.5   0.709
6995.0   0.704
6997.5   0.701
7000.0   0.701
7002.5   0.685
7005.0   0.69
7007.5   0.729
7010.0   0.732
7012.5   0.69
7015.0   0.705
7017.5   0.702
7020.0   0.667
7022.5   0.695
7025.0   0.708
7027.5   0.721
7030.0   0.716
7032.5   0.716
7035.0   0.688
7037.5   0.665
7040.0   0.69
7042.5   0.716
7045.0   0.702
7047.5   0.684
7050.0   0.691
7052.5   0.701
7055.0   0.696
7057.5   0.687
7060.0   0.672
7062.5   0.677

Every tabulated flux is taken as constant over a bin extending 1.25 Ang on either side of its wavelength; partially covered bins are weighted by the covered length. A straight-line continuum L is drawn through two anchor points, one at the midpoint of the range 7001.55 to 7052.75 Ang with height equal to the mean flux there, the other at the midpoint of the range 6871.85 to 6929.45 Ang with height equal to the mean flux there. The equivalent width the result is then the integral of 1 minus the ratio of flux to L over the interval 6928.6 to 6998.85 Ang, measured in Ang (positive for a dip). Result 0.5 Ang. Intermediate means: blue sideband 0.725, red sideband 0.7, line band 0.707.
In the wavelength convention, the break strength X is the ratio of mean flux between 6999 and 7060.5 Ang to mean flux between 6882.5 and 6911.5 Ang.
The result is 1.0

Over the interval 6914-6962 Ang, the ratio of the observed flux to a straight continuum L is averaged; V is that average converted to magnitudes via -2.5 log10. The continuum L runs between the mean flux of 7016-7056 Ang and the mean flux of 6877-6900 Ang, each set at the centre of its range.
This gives 0.02 mag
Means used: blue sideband 0.733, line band 0.711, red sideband 0.697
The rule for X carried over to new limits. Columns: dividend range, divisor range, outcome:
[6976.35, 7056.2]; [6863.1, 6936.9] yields 0.97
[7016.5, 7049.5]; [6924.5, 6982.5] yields 0.99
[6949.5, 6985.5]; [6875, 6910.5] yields 0.97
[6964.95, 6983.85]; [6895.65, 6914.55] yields 0.98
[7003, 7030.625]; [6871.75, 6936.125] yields 0.97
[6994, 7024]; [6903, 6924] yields 0.97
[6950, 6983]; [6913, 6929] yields 0.99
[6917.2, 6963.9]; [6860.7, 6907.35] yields 0.97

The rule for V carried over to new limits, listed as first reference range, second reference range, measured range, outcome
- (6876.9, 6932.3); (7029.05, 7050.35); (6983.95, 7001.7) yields 0.00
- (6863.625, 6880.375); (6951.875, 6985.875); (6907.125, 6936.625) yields 0.00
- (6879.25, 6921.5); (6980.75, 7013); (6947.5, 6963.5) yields 0.02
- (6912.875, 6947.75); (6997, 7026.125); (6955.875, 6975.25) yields 0.00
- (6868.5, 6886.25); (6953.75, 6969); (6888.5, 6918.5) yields 0.00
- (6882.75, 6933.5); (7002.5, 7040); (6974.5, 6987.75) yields 0.00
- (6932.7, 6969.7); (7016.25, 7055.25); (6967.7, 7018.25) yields 0.00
